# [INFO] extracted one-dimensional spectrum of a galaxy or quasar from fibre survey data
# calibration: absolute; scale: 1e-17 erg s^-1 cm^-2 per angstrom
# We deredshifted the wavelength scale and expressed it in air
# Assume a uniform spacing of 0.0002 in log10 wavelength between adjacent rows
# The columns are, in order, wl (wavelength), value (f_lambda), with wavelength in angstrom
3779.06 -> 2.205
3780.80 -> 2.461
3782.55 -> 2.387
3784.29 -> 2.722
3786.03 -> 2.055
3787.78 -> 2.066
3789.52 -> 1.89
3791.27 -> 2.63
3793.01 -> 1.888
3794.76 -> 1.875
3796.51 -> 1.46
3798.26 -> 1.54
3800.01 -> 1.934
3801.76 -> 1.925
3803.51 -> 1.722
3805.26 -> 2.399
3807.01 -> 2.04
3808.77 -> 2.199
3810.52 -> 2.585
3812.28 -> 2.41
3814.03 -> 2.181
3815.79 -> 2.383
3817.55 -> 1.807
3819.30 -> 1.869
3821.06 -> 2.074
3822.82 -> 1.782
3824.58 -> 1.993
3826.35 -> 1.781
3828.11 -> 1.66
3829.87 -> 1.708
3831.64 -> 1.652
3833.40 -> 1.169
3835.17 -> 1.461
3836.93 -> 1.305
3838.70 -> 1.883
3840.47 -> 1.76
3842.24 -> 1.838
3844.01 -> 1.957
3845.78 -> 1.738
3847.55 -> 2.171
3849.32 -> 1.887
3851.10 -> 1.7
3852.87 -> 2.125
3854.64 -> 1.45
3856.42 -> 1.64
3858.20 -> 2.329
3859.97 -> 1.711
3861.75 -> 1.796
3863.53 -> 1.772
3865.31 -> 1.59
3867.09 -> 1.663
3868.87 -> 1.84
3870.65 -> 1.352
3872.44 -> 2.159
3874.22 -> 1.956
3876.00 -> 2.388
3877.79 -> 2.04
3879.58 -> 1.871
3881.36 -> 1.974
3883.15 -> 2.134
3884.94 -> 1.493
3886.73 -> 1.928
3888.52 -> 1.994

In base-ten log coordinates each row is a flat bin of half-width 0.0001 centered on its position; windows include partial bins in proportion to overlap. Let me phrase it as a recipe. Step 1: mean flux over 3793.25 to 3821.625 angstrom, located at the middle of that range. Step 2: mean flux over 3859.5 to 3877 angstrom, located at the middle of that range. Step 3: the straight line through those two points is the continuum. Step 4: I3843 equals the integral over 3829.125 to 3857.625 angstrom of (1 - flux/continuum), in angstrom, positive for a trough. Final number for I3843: 2.73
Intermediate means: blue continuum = 2.02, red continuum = 1.83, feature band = 1.72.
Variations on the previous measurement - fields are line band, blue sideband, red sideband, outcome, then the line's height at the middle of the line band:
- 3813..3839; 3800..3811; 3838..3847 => 2.5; 1.97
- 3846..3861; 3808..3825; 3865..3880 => 0.8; 1.97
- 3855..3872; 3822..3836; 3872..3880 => 1.9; 1.97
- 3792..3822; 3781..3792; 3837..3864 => 1.7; 2.15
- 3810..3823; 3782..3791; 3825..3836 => -2.5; 1.8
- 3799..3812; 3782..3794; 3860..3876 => 0.0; 2.13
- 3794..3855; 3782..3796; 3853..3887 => 4.7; 2.03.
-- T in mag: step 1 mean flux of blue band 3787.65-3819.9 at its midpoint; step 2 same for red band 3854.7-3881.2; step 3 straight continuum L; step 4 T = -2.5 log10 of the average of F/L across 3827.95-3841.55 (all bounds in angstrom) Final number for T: 0.234 mag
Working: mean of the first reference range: 2.04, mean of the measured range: 1.57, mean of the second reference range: 1.85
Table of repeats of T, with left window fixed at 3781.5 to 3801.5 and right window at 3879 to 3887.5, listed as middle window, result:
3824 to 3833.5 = 0.17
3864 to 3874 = 0.10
